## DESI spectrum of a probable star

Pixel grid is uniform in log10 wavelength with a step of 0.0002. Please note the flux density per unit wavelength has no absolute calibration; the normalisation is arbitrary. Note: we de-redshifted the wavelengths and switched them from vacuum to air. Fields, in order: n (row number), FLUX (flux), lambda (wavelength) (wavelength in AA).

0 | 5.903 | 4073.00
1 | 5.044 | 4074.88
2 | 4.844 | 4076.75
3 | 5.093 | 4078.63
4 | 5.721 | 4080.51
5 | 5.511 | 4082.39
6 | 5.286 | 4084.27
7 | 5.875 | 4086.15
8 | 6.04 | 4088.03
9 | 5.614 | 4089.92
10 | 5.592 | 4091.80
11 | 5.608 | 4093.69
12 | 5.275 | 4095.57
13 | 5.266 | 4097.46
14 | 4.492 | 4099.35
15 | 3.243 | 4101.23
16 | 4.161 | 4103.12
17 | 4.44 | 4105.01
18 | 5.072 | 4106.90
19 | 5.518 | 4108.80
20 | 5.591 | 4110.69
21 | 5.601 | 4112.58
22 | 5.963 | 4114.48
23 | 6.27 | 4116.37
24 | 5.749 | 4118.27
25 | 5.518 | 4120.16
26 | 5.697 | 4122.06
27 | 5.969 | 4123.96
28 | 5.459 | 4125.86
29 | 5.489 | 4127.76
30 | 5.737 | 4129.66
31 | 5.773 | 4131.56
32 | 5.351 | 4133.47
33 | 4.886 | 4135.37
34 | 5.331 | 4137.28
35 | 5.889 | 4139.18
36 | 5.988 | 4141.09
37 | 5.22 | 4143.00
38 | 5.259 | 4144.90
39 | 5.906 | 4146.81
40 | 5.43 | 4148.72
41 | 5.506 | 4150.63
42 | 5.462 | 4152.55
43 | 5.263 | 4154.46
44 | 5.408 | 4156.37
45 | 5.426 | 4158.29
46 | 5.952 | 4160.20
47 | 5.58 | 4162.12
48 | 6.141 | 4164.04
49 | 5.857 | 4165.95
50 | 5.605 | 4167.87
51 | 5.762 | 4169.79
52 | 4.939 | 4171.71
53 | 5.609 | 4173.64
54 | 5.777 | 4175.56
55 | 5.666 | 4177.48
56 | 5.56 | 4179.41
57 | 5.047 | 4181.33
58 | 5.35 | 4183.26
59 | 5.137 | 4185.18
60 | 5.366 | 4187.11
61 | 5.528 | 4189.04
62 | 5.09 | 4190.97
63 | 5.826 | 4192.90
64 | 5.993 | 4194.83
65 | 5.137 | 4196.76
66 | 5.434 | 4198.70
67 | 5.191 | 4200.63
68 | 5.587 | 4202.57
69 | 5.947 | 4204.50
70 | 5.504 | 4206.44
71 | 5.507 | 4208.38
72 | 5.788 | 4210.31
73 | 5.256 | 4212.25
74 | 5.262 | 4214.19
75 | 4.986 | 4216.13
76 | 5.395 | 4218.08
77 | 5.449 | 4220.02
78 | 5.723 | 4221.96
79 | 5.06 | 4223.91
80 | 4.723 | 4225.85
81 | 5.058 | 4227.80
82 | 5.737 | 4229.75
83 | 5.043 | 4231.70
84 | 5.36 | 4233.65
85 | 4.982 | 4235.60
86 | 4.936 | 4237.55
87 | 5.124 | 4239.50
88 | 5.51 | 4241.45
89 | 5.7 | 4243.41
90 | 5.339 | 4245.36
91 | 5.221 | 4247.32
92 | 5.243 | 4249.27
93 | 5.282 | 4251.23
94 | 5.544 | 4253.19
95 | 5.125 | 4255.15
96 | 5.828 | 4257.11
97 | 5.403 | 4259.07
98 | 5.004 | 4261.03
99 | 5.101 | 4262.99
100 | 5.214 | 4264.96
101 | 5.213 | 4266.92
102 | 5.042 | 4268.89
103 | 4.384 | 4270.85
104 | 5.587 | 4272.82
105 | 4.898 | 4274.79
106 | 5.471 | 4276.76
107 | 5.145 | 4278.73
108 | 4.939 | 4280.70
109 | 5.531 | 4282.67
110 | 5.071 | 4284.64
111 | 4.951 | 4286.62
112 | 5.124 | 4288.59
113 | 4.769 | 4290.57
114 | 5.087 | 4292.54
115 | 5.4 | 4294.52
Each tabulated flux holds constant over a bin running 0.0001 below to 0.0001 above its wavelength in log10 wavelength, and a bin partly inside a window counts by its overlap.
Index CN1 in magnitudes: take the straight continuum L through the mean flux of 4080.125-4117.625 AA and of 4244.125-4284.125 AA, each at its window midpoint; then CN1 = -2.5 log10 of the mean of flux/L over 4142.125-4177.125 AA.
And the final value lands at -0.06 mag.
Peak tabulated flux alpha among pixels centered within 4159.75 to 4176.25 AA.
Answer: 6.141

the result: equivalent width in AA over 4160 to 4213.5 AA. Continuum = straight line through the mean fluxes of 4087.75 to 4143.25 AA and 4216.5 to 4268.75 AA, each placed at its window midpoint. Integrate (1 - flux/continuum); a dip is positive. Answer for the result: -2.1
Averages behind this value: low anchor 5.39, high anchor 5.27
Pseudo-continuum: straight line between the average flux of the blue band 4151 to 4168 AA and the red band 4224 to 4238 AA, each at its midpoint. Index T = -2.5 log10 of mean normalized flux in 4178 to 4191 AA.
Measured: 0.026 mag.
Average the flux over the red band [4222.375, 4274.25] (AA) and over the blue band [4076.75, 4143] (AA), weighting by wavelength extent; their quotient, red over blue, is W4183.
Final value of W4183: 1.0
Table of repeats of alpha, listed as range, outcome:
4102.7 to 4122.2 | 6.27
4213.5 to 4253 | 5.737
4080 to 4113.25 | 6.04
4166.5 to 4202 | 5.993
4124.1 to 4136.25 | 5.773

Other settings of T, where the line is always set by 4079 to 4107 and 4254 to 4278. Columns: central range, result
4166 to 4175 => -0.07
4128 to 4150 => -0.07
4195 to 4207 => -0.07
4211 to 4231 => -0.02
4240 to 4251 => -0.04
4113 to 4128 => -0.12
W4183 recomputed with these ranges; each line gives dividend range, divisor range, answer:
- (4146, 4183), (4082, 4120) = 1.05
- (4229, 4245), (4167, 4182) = 0.96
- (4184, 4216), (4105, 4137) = 0.98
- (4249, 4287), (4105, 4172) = 0.93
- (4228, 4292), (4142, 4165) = 0.94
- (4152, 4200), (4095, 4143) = 1.03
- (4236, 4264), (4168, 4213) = 0.97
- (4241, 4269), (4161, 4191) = 0.96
